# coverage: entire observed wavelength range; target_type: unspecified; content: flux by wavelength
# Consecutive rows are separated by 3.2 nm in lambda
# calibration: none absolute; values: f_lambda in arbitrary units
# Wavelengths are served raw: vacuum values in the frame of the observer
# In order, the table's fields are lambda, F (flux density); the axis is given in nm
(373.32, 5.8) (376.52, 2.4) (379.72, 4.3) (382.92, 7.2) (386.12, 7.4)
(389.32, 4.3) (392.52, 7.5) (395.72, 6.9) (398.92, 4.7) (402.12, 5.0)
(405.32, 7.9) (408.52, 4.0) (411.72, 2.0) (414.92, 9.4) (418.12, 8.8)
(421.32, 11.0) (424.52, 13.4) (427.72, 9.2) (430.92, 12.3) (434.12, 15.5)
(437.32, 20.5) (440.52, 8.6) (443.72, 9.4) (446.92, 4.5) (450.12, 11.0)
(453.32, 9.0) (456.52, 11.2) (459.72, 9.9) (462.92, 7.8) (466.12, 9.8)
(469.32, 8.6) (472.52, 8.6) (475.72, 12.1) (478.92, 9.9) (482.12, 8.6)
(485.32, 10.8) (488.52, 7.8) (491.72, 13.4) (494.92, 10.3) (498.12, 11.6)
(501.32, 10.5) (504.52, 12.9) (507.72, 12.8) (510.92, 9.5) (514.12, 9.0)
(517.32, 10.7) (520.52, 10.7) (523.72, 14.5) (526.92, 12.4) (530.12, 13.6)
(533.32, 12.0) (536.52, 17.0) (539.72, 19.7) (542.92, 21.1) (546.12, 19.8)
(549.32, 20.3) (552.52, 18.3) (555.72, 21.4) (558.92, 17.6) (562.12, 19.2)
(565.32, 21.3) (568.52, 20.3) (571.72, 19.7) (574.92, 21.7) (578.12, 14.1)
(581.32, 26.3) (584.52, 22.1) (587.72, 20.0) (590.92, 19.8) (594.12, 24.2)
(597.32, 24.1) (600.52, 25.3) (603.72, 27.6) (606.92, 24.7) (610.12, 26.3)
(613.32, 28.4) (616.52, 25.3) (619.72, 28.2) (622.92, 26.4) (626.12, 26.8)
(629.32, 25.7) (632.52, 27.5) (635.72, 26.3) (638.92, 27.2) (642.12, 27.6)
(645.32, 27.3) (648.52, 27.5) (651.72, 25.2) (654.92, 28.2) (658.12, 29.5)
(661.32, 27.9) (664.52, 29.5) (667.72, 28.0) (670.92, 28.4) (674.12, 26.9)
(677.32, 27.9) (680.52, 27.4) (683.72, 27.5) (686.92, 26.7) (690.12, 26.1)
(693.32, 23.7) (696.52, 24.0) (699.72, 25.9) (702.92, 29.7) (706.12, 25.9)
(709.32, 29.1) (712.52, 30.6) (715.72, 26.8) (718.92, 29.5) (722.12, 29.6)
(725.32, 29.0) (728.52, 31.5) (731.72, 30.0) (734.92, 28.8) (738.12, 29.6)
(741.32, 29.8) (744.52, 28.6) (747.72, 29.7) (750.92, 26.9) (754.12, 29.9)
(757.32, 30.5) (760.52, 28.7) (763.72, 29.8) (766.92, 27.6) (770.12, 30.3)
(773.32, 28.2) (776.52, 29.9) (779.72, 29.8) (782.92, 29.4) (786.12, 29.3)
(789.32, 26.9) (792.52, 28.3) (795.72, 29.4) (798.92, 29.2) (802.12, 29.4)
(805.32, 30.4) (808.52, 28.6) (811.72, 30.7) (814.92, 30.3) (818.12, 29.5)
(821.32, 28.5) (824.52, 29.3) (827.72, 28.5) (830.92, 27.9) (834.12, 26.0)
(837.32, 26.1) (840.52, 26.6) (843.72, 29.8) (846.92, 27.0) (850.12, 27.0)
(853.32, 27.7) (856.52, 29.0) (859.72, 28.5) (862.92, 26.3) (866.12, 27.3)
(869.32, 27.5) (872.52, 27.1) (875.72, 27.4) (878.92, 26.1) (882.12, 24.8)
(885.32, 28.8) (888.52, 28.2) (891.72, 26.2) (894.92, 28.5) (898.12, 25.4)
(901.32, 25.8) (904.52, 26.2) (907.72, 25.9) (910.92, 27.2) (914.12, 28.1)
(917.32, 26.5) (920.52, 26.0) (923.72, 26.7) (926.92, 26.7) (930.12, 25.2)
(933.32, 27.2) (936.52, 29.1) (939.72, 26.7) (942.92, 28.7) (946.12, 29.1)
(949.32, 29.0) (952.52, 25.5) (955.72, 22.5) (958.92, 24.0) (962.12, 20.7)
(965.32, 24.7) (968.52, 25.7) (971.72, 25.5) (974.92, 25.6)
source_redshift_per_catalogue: 0.34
